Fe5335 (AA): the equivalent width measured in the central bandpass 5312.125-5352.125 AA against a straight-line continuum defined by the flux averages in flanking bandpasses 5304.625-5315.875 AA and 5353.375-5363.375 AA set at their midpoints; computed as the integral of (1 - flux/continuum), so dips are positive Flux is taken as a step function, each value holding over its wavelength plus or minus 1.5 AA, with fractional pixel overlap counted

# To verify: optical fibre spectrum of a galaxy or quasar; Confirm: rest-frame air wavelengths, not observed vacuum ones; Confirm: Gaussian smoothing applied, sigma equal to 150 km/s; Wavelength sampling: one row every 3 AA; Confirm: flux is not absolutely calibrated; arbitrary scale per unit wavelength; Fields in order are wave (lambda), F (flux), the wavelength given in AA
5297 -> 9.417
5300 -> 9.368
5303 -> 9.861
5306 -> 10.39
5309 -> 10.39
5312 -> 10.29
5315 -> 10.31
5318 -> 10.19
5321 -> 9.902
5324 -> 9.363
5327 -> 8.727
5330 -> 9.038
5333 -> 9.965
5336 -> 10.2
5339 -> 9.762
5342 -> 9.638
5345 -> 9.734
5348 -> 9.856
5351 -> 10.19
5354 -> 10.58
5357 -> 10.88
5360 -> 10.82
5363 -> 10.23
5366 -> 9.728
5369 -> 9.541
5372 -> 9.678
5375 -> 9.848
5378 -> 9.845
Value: 2.8 AA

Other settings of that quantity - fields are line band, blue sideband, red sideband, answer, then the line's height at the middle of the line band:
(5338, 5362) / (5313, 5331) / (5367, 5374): -1.4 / 9.63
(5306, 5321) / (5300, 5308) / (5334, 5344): -0.5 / 9.96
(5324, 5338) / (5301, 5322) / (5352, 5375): 1.0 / 10.2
